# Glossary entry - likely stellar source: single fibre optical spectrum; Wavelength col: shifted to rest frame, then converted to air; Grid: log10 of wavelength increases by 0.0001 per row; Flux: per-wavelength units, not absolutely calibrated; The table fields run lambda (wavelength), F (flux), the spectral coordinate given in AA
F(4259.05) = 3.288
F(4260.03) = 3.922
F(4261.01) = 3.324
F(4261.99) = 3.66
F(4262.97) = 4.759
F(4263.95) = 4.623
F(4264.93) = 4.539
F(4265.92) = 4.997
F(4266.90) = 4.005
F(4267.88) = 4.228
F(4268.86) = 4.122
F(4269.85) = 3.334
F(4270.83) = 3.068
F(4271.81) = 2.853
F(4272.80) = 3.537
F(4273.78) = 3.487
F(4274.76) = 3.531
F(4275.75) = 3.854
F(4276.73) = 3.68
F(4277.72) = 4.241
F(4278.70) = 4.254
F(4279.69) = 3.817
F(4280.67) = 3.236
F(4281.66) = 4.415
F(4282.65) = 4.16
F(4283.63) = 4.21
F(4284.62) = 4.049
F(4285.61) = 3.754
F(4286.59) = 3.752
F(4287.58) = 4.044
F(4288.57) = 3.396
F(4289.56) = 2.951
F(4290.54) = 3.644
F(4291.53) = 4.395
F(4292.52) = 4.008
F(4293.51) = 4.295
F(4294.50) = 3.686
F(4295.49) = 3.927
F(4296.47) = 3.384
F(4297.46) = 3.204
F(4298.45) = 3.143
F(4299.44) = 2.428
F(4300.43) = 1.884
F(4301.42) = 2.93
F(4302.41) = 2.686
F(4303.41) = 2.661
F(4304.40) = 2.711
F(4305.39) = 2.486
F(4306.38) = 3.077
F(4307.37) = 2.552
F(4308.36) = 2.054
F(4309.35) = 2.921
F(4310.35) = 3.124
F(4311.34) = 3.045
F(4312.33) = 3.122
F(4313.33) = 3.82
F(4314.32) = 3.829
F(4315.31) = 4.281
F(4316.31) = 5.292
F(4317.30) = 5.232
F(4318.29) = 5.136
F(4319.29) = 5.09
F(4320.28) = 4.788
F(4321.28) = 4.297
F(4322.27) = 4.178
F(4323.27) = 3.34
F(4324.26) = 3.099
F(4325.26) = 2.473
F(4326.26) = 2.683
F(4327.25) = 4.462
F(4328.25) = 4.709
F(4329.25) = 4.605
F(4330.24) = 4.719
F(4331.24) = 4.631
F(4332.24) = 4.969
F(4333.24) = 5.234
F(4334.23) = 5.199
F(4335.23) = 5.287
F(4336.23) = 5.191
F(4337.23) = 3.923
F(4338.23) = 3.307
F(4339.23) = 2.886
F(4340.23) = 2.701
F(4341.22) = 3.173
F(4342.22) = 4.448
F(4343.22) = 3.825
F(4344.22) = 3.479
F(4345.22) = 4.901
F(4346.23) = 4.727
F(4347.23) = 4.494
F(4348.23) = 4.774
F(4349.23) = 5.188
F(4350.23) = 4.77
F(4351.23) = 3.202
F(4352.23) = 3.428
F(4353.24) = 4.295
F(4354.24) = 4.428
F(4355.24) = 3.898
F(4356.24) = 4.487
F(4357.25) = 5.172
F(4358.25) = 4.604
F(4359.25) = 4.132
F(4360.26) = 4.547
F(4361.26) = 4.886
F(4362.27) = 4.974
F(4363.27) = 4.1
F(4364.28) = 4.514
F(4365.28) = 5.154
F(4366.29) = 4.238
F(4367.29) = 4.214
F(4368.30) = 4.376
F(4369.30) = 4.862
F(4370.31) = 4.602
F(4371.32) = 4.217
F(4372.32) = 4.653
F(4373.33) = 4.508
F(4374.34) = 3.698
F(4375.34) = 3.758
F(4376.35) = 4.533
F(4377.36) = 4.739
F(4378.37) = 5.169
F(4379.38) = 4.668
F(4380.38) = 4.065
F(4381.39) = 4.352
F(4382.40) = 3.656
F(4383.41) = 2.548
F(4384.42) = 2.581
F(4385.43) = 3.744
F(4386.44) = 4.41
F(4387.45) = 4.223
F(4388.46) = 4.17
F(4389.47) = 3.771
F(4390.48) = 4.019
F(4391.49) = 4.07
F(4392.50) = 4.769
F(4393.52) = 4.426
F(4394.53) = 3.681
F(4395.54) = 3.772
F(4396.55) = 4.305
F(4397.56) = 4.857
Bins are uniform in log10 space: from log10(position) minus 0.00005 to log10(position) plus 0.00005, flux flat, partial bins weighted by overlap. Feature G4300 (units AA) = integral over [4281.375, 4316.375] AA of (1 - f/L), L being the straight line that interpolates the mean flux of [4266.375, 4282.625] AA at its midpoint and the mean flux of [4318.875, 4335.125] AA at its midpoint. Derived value 5.2 AA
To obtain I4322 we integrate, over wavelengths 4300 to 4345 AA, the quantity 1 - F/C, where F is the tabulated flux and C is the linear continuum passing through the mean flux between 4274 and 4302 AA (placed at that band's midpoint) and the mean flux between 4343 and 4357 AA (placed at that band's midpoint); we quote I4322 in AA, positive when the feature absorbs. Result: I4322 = 2.7 AA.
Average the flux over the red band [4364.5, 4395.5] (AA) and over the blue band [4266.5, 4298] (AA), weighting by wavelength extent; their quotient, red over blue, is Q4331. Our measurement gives 1.11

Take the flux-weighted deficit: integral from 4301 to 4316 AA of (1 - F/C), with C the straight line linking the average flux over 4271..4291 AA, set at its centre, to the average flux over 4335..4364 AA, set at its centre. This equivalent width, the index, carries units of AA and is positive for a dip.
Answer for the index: 3.39 AA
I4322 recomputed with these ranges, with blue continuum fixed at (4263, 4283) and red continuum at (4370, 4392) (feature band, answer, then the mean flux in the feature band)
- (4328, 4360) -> -2.4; 4.34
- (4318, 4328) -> 0.1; 3.95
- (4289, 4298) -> 0.5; 3.72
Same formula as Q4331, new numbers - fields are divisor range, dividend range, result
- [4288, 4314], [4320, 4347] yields 1.31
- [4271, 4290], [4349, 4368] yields 1.18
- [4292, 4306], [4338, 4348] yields 1.24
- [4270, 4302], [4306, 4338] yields 1.13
